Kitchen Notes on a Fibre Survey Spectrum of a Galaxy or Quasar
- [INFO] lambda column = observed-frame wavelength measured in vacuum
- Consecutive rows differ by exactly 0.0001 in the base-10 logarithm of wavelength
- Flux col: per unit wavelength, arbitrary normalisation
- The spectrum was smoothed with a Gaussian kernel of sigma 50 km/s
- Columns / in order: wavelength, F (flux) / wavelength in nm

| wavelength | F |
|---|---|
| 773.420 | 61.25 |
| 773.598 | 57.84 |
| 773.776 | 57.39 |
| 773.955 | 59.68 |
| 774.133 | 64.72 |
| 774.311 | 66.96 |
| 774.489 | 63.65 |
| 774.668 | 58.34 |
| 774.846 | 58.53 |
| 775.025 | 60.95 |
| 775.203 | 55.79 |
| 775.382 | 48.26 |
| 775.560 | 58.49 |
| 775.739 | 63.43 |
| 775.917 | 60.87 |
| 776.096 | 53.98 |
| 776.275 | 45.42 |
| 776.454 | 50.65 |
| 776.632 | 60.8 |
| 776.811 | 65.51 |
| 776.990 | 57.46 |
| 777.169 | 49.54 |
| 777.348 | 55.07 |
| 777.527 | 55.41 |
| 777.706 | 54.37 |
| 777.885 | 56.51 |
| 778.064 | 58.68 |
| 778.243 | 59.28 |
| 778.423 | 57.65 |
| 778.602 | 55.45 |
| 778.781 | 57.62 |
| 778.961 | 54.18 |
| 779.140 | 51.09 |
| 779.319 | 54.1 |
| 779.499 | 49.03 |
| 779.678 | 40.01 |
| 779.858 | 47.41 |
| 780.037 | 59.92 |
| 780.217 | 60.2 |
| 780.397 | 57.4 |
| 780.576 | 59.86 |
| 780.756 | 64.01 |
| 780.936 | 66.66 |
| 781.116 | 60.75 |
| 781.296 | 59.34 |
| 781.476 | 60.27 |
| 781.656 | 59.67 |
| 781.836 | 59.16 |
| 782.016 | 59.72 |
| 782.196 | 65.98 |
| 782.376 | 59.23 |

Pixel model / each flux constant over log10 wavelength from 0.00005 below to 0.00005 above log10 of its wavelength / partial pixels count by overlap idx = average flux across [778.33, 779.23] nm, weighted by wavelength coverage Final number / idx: 55.2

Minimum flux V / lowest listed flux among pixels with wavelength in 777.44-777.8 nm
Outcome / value 54.37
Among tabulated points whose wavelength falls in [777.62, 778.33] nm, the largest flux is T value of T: 59.28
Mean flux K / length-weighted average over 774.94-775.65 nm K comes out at 55.9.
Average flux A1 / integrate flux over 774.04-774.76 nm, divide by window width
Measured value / 63.4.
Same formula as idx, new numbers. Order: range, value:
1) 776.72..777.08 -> 61.4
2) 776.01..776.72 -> 52.7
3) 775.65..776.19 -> 59.3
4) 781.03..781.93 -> 59.8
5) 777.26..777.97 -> 55.3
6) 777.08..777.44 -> 52.3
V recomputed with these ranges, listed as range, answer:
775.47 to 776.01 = 58.49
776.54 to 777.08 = 57.46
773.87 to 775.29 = 55.79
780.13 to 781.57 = 57.4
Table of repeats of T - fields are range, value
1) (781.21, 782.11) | 60.27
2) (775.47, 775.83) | 63.43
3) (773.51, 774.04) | 59.68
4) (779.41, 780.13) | 59.92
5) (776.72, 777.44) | 65.51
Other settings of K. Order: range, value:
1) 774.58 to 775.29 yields 58.4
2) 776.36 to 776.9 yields 58.9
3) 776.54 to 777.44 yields 57.7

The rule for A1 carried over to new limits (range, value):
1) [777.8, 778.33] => 58.2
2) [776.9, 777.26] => 53.5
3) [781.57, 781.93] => 59.4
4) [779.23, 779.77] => 47.7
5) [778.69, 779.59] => 53.2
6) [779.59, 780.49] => 53.1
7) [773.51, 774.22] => 59.9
